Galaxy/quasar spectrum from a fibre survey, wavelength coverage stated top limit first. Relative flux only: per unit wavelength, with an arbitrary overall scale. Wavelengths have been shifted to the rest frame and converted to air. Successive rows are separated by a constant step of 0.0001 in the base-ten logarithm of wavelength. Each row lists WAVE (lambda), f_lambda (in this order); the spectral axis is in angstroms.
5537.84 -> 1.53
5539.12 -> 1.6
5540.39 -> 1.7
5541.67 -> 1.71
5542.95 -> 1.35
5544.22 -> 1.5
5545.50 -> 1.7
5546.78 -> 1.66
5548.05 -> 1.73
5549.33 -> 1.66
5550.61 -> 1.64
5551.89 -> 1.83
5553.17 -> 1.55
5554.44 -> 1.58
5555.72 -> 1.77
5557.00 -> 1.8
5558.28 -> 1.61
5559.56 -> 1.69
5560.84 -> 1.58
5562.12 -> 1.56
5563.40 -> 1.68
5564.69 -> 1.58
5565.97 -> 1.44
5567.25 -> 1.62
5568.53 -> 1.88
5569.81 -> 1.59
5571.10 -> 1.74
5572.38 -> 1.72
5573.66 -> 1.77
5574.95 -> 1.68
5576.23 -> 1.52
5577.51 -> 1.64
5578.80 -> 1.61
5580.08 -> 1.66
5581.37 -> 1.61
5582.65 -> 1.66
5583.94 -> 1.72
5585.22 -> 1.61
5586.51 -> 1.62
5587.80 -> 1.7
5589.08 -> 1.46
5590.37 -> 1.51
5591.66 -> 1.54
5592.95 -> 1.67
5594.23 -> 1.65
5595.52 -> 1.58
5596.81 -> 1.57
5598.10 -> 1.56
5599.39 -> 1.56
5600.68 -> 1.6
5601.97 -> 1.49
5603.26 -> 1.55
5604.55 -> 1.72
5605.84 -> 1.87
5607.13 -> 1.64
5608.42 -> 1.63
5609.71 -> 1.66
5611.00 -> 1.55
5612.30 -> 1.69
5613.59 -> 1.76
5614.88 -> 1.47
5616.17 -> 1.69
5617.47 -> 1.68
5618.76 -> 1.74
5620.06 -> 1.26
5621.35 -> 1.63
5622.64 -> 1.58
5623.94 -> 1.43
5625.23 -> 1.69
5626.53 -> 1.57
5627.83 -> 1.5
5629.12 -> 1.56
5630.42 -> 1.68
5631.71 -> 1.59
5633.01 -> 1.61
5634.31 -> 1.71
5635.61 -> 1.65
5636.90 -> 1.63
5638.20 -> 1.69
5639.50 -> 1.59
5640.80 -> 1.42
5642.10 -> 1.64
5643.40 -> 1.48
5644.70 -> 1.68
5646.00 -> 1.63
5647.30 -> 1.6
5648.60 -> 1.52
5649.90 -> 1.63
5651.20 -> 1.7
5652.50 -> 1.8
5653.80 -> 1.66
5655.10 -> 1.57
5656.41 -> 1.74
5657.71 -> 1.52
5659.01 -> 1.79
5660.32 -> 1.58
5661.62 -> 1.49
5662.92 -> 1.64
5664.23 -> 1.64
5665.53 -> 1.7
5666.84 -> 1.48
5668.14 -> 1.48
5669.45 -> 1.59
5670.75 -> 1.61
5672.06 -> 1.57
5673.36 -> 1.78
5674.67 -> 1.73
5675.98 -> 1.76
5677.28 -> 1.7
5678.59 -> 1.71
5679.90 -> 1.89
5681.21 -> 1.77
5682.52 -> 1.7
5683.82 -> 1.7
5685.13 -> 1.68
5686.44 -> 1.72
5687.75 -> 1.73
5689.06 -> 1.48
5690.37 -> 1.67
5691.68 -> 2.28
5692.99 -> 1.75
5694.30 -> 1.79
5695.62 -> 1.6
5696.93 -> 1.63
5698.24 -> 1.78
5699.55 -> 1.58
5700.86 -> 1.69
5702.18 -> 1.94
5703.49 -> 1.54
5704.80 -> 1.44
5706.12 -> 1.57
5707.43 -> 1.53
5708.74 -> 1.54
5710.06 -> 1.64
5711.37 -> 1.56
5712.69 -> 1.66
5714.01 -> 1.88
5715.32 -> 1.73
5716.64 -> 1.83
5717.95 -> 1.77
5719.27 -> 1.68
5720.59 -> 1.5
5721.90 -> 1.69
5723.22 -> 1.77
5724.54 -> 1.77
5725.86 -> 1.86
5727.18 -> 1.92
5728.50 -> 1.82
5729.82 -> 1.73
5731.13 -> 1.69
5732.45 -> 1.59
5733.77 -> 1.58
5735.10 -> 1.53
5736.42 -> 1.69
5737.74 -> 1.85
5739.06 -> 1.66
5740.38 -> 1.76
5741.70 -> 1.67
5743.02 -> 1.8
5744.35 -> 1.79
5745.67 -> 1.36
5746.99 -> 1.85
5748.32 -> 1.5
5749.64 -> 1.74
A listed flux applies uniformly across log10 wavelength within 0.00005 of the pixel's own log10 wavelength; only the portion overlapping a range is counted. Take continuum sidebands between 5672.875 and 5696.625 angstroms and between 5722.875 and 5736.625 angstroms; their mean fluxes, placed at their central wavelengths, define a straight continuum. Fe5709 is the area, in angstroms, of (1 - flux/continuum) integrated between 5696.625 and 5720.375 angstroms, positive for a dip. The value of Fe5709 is 0.9 angstroms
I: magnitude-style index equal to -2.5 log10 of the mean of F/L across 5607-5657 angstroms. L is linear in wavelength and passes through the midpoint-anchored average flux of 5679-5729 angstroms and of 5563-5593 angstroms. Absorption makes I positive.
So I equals 0.04 mag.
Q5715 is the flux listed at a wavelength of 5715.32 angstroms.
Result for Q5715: 1.73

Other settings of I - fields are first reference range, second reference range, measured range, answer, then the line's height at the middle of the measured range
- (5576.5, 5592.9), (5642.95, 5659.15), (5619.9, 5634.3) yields 0.04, 1.63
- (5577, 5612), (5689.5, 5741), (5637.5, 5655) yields 0.02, 1.65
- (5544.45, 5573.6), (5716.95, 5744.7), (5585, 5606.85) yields 0.05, 1.68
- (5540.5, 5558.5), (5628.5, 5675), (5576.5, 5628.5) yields 0.02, 1.64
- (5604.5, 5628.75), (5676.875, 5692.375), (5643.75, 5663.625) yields 0.04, 1.69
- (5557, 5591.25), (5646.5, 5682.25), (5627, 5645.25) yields 0.03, 1.65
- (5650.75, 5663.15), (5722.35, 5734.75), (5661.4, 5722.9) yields 0.01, 1.69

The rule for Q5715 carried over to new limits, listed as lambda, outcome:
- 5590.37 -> 1.51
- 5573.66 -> 1.77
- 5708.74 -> 1.54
